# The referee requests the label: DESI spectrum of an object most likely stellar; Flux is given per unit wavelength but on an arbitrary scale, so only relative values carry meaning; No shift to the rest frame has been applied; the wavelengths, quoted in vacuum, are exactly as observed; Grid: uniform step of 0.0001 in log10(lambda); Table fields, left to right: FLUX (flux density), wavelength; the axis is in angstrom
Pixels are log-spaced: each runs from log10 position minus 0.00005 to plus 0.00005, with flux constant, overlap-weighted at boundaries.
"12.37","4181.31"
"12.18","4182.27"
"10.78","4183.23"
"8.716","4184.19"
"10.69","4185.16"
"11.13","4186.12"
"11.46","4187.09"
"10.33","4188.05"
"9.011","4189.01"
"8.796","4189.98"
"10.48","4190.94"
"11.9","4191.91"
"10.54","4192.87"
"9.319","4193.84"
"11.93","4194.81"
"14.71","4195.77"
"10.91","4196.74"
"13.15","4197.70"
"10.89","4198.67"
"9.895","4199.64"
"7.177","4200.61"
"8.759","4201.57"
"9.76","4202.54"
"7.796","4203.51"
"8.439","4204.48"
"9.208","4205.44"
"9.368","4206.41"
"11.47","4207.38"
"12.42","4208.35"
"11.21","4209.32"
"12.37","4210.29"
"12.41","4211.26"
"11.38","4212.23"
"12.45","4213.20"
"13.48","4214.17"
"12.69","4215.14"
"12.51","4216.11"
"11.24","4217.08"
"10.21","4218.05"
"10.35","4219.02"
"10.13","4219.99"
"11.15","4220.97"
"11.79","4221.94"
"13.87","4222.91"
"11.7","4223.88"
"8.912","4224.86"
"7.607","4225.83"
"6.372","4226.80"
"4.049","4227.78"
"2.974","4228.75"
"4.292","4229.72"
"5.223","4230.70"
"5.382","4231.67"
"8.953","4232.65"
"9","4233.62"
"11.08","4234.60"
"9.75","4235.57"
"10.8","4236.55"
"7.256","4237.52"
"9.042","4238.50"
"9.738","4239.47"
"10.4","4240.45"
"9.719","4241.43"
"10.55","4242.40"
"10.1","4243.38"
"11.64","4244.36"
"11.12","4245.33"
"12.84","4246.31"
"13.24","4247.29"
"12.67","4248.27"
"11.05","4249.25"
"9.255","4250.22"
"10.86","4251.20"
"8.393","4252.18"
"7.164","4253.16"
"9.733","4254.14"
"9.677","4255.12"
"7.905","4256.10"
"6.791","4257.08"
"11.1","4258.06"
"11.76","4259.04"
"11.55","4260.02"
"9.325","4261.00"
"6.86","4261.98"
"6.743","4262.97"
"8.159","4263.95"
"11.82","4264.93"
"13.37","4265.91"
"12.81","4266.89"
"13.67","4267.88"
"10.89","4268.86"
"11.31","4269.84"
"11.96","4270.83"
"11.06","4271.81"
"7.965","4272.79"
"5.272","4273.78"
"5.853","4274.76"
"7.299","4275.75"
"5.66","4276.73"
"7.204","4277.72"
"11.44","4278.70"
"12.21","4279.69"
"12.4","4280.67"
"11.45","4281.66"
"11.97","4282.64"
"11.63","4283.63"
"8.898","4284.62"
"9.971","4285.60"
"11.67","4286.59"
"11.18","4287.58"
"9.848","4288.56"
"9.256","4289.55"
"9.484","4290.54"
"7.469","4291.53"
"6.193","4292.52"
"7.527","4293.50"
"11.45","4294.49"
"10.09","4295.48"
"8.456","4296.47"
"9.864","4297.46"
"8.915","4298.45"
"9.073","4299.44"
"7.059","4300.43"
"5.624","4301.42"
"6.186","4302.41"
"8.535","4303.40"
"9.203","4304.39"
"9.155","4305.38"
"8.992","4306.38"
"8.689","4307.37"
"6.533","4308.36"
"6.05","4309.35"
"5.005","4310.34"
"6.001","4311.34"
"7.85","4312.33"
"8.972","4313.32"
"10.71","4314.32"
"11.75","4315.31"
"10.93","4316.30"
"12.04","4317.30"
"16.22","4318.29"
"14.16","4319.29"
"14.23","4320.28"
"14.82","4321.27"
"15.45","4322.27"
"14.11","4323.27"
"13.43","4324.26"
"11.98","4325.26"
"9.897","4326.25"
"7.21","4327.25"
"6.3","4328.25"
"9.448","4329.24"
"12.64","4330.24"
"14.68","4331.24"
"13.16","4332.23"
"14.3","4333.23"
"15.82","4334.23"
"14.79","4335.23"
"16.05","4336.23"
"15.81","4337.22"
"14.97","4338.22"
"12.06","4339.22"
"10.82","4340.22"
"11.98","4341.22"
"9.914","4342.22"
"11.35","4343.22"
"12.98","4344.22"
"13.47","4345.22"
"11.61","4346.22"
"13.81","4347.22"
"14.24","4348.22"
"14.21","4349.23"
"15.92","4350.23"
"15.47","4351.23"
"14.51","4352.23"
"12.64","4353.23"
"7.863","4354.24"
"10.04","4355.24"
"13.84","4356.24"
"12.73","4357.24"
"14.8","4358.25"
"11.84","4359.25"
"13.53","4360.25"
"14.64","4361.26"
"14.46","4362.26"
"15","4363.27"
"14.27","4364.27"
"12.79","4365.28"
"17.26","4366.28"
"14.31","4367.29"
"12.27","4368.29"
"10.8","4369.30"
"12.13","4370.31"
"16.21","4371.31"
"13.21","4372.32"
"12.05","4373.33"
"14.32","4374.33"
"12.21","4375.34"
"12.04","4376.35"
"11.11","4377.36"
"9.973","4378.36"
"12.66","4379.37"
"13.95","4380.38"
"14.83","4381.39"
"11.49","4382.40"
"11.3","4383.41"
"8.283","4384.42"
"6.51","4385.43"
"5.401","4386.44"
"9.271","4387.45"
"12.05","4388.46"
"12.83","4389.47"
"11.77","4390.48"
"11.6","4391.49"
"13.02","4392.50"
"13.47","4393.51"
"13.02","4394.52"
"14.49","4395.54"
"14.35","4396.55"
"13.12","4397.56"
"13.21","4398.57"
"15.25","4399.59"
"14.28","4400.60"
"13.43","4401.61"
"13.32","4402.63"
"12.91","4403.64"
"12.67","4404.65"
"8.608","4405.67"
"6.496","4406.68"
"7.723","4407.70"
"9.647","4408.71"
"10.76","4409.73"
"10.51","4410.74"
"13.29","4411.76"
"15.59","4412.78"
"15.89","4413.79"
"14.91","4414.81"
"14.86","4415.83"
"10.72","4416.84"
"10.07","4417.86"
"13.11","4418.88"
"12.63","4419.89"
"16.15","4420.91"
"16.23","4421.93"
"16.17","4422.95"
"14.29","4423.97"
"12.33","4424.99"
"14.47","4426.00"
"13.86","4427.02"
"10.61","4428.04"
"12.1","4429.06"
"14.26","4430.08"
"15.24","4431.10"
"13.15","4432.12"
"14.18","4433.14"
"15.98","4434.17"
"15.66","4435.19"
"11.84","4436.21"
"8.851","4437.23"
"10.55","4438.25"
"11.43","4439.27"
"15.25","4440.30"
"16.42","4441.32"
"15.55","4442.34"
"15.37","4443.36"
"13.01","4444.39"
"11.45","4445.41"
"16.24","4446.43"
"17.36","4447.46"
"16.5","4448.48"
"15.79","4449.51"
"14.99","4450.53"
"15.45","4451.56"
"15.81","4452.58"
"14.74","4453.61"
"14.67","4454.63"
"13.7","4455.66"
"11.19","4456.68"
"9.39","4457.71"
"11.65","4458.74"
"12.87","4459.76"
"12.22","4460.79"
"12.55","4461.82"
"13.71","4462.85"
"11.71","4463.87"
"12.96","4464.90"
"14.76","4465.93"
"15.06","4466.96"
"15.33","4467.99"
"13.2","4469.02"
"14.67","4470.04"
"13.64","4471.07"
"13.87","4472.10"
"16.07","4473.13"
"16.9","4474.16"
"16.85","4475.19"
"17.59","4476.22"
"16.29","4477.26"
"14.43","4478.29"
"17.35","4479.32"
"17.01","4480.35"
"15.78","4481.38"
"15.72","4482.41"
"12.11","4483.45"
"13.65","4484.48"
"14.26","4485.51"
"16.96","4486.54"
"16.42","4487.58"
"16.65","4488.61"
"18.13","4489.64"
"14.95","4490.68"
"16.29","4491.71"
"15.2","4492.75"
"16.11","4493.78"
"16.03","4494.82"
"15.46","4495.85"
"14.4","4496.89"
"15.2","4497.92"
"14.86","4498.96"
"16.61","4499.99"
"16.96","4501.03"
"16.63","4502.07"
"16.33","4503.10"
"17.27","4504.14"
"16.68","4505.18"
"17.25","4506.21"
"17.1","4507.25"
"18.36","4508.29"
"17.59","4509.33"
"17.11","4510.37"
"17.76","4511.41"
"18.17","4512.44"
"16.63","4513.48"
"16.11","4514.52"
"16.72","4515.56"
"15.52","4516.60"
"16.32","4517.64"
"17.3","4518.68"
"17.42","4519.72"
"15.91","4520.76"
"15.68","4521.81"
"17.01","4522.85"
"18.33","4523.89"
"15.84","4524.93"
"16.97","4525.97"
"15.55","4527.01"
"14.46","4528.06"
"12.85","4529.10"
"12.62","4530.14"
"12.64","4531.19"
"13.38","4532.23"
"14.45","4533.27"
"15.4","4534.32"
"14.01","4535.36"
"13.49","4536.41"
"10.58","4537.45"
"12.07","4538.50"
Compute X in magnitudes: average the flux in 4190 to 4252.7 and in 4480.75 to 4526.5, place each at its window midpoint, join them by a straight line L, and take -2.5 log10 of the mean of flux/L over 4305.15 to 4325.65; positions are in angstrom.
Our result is 0.132 mag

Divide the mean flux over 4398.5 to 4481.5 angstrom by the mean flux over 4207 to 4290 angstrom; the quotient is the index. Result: 1.4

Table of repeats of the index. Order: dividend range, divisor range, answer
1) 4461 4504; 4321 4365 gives 1.18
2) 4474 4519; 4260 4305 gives 1.72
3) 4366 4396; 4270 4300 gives 1.28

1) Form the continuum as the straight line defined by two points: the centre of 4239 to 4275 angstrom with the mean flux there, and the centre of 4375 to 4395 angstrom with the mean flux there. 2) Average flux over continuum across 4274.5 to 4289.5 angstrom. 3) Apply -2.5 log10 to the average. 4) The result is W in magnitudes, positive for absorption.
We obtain 0.05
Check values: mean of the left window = 10.1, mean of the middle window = 9.96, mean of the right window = 11.3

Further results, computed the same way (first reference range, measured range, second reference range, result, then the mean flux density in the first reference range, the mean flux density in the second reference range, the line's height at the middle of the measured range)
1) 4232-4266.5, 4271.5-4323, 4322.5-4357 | 0.20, 9.97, 12.7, 11.4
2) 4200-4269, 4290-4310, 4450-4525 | 0.35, 9.92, 15.5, 11.4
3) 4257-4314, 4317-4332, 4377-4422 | -0.22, 9.2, 12.1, 10.2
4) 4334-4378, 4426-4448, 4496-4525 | 0.10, 13.3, 16.7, 15.1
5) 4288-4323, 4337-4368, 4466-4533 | -0.20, 9.52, 15.9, 11.1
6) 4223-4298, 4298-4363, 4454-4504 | -0.03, 9.49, 14.9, 11.2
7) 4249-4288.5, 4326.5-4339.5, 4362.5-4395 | -0.14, 9.88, 12.2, 11.3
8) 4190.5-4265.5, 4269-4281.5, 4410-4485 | 0.18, 9.97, 14.1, 10.9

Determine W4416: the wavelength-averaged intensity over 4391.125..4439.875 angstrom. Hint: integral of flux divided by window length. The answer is 12.9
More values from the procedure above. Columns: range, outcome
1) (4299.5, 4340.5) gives 11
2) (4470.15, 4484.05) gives 15.6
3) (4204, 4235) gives 9.8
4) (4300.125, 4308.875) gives 7.79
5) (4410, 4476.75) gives 13.9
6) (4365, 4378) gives 13.1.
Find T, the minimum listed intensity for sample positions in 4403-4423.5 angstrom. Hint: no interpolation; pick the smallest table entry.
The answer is 6.496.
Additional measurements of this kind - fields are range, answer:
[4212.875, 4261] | 2.974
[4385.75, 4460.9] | 5.401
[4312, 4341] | 6.3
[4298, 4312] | 5.005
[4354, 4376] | 7.863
